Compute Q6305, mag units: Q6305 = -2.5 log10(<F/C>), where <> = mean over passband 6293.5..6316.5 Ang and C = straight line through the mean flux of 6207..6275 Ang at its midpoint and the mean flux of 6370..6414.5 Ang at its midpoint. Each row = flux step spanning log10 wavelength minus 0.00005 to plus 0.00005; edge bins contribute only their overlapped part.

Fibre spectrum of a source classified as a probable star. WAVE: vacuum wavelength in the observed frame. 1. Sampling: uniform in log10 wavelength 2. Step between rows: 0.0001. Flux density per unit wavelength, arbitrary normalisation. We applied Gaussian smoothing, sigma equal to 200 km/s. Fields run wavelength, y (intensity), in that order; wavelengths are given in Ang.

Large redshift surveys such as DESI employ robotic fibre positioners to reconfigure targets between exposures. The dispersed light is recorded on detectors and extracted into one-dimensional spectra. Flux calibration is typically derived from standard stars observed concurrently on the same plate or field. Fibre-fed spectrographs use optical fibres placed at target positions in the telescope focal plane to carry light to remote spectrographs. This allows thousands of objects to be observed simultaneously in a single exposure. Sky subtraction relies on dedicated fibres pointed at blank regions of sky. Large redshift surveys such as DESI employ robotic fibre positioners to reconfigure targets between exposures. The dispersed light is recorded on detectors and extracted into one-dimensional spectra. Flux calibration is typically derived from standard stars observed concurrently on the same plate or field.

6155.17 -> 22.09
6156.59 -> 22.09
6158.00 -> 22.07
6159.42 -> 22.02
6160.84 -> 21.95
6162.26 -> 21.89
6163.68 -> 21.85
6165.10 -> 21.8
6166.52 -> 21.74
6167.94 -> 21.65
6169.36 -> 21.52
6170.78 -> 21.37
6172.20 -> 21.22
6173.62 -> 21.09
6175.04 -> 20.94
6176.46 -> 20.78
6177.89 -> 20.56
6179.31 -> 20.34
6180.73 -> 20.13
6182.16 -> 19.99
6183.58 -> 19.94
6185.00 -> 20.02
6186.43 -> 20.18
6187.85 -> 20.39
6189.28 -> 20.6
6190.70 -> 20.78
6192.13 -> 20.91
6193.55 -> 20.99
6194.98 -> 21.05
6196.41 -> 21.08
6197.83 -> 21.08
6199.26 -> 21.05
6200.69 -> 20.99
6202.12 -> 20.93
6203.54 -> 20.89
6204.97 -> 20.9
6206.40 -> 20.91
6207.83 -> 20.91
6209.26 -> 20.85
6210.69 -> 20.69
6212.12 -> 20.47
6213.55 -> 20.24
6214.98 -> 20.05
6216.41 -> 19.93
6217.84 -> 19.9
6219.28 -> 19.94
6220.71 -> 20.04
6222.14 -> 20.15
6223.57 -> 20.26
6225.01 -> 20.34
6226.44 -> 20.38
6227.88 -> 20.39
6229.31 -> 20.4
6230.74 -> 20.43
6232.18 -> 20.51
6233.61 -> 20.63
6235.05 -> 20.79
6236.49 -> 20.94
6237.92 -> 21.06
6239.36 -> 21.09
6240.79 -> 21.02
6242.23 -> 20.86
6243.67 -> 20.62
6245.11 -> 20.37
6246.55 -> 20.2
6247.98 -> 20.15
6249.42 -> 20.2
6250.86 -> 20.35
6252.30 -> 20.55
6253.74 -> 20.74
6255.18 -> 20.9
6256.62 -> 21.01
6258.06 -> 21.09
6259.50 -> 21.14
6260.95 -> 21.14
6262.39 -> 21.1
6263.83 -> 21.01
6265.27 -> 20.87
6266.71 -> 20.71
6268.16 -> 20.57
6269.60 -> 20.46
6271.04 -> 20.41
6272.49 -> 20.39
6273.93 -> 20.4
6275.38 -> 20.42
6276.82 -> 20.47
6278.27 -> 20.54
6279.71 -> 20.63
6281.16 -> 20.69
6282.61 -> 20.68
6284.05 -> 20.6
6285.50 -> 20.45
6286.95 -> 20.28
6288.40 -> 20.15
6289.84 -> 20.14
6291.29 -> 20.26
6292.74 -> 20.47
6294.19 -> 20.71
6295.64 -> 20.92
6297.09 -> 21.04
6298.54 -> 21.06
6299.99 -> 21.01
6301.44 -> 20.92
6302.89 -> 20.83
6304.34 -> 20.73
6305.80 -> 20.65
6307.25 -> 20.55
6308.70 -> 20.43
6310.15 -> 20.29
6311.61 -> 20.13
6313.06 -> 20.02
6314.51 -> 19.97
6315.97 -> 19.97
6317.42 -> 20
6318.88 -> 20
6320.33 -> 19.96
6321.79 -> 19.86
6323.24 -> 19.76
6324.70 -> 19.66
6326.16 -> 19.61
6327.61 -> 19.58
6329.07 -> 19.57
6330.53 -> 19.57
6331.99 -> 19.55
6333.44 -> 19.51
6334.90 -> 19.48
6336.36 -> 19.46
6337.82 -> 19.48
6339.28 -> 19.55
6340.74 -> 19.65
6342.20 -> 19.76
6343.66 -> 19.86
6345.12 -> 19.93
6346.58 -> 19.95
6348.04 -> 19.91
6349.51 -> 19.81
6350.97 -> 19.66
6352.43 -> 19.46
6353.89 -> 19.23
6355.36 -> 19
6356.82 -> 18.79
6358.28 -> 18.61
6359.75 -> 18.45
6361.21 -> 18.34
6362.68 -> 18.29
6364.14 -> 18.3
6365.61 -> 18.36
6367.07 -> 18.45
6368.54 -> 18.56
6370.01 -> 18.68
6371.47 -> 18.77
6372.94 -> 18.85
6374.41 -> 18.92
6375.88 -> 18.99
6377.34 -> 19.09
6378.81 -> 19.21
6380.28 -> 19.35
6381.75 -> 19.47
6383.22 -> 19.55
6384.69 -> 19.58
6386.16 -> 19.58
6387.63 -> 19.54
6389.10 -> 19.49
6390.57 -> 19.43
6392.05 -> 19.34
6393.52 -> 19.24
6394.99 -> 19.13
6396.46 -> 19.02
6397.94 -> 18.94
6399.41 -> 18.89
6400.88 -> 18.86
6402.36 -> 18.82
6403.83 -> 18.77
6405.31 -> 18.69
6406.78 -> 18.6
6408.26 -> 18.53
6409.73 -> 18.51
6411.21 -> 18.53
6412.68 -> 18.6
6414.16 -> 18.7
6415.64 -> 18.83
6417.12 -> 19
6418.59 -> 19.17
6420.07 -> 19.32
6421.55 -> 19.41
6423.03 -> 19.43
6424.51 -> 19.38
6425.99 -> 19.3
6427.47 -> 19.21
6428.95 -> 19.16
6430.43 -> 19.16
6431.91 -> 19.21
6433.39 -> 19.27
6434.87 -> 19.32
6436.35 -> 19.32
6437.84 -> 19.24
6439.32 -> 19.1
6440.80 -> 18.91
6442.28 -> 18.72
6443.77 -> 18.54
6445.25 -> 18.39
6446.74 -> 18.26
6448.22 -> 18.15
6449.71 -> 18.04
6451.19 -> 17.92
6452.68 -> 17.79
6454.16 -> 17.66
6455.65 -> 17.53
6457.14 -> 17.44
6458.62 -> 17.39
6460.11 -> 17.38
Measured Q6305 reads -0.04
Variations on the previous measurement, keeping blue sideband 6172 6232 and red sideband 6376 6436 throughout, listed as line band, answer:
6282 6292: -0.02 mag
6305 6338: -0.01 mag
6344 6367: 0.02 mag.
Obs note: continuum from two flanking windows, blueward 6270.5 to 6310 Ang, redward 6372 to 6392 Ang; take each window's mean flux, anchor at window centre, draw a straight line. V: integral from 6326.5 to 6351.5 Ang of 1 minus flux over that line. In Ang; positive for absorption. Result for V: 0.3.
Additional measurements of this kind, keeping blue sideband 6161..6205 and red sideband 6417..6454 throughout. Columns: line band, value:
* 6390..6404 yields 0.11 Ang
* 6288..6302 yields -0.45 Ang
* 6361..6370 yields 0.48 Ang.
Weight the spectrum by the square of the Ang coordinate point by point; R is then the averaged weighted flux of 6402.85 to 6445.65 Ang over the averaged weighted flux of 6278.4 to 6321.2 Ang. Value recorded 0.96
